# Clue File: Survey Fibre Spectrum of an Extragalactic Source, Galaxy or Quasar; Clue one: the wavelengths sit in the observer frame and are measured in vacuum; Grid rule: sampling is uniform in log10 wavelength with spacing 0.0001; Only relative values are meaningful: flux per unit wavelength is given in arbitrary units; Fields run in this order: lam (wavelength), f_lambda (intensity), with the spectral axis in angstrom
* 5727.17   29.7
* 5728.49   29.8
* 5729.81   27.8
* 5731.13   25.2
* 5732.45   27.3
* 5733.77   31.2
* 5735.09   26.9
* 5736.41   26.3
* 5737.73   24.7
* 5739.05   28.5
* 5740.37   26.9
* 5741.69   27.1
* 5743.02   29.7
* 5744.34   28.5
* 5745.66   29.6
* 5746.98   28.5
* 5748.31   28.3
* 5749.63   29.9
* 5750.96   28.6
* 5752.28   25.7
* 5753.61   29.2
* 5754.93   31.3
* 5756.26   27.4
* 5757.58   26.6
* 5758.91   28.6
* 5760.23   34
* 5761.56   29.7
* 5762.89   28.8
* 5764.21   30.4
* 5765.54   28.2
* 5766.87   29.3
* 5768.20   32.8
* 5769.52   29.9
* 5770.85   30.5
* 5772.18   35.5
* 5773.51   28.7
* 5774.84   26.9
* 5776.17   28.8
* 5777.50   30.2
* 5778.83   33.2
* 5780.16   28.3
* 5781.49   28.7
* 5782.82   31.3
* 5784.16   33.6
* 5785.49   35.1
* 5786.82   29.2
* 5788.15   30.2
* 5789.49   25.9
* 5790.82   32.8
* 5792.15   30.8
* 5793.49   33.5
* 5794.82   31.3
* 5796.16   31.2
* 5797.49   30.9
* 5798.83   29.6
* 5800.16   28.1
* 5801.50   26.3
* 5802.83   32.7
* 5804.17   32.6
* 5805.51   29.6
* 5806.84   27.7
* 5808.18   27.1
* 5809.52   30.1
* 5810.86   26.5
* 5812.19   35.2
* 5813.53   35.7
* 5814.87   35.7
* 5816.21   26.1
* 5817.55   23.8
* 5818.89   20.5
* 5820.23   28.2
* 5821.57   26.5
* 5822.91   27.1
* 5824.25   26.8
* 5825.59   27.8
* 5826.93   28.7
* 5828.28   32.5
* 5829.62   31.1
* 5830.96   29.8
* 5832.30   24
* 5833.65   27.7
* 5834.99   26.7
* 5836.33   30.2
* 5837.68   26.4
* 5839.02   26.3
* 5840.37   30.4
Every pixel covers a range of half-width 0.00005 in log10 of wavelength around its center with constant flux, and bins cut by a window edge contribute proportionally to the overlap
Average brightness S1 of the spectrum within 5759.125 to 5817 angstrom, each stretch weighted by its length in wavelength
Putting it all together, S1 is 30.5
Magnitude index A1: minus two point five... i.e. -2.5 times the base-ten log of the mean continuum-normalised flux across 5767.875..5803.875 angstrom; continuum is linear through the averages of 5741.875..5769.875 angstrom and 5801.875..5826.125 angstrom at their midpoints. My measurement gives -0.06 mag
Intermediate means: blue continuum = 29.2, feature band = 30.6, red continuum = 28.9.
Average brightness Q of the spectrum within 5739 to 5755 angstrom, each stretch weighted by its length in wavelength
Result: 28.5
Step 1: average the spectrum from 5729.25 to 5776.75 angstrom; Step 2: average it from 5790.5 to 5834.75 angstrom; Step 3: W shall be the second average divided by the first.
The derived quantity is 1.0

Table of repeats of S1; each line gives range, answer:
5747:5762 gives 29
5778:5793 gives 30.8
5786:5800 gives 30.5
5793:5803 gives 30.3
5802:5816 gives 31.1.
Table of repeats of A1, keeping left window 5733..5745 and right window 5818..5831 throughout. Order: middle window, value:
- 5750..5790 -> -0.08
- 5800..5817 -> -0.09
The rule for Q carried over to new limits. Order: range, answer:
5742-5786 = 29.8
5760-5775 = 30.4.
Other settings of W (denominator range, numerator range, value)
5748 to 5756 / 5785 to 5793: 1.06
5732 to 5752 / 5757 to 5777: 1.07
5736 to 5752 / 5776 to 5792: 1.09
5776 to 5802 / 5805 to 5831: 0.94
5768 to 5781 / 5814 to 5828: 0.90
